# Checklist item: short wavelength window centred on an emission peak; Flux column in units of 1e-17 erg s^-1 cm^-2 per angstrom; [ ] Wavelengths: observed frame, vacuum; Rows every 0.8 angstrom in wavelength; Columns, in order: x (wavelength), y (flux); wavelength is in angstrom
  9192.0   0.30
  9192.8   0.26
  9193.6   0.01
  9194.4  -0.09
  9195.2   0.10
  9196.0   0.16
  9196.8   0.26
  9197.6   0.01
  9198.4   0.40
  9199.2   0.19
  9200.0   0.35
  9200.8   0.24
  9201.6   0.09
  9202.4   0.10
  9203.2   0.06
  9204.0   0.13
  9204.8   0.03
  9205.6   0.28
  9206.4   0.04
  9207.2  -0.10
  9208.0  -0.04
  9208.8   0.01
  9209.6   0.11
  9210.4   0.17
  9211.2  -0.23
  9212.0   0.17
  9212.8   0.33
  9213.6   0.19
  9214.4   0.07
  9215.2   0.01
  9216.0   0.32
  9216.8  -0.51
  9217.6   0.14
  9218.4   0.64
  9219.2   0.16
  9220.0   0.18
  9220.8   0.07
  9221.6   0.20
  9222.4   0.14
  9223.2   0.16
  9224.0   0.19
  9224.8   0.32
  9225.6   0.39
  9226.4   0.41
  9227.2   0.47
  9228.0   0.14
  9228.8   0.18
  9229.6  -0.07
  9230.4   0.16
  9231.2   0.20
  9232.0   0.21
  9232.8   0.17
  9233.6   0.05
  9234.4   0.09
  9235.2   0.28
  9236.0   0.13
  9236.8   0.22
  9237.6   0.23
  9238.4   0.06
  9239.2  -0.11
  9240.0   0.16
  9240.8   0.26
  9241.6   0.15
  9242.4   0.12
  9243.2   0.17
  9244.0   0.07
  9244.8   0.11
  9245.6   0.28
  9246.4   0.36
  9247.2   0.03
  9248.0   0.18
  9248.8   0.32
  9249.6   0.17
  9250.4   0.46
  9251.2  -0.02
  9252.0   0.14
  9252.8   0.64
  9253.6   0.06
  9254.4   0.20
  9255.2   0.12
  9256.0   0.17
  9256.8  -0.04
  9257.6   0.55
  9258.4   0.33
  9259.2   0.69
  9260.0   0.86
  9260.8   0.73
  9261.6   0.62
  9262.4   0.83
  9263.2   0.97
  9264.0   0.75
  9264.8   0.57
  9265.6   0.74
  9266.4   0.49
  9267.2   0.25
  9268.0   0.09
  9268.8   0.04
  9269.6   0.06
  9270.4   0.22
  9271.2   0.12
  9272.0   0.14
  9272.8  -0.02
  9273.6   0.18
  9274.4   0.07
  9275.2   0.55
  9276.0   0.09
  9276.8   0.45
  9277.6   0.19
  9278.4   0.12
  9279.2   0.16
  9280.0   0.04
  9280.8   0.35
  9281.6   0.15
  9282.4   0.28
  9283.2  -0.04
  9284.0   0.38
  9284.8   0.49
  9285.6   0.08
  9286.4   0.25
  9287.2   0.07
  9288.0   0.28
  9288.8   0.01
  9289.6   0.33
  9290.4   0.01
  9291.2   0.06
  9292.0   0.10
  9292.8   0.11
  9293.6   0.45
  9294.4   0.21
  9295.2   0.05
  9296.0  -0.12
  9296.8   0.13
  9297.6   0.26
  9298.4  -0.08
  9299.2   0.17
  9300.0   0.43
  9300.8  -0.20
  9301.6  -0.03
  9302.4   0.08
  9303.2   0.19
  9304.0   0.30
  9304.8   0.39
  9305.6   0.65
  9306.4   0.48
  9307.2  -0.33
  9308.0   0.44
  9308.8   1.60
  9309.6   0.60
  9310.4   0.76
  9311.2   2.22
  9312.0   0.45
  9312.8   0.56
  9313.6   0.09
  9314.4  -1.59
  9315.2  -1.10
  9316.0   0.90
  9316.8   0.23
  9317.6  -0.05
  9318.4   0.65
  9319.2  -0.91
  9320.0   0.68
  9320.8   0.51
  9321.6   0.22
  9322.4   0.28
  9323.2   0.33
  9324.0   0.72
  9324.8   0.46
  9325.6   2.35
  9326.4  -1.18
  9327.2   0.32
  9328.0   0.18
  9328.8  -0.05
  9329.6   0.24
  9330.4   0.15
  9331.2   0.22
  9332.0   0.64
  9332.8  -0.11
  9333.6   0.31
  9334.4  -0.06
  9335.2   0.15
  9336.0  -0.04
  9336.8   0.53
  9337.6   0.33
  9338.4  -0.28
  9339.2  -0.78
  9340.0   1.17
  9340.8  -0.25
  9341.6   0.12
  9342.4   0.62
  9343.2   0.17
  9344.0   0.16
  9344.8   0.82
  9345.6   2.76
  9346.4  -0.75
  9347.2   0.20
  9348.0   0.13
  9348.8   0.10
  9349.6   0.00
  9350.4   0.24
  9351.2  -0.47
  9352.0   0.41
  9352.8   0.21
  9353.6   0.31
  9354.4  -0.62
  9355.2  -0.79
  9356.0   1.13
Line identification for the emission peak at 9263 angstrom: [O III] 5007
